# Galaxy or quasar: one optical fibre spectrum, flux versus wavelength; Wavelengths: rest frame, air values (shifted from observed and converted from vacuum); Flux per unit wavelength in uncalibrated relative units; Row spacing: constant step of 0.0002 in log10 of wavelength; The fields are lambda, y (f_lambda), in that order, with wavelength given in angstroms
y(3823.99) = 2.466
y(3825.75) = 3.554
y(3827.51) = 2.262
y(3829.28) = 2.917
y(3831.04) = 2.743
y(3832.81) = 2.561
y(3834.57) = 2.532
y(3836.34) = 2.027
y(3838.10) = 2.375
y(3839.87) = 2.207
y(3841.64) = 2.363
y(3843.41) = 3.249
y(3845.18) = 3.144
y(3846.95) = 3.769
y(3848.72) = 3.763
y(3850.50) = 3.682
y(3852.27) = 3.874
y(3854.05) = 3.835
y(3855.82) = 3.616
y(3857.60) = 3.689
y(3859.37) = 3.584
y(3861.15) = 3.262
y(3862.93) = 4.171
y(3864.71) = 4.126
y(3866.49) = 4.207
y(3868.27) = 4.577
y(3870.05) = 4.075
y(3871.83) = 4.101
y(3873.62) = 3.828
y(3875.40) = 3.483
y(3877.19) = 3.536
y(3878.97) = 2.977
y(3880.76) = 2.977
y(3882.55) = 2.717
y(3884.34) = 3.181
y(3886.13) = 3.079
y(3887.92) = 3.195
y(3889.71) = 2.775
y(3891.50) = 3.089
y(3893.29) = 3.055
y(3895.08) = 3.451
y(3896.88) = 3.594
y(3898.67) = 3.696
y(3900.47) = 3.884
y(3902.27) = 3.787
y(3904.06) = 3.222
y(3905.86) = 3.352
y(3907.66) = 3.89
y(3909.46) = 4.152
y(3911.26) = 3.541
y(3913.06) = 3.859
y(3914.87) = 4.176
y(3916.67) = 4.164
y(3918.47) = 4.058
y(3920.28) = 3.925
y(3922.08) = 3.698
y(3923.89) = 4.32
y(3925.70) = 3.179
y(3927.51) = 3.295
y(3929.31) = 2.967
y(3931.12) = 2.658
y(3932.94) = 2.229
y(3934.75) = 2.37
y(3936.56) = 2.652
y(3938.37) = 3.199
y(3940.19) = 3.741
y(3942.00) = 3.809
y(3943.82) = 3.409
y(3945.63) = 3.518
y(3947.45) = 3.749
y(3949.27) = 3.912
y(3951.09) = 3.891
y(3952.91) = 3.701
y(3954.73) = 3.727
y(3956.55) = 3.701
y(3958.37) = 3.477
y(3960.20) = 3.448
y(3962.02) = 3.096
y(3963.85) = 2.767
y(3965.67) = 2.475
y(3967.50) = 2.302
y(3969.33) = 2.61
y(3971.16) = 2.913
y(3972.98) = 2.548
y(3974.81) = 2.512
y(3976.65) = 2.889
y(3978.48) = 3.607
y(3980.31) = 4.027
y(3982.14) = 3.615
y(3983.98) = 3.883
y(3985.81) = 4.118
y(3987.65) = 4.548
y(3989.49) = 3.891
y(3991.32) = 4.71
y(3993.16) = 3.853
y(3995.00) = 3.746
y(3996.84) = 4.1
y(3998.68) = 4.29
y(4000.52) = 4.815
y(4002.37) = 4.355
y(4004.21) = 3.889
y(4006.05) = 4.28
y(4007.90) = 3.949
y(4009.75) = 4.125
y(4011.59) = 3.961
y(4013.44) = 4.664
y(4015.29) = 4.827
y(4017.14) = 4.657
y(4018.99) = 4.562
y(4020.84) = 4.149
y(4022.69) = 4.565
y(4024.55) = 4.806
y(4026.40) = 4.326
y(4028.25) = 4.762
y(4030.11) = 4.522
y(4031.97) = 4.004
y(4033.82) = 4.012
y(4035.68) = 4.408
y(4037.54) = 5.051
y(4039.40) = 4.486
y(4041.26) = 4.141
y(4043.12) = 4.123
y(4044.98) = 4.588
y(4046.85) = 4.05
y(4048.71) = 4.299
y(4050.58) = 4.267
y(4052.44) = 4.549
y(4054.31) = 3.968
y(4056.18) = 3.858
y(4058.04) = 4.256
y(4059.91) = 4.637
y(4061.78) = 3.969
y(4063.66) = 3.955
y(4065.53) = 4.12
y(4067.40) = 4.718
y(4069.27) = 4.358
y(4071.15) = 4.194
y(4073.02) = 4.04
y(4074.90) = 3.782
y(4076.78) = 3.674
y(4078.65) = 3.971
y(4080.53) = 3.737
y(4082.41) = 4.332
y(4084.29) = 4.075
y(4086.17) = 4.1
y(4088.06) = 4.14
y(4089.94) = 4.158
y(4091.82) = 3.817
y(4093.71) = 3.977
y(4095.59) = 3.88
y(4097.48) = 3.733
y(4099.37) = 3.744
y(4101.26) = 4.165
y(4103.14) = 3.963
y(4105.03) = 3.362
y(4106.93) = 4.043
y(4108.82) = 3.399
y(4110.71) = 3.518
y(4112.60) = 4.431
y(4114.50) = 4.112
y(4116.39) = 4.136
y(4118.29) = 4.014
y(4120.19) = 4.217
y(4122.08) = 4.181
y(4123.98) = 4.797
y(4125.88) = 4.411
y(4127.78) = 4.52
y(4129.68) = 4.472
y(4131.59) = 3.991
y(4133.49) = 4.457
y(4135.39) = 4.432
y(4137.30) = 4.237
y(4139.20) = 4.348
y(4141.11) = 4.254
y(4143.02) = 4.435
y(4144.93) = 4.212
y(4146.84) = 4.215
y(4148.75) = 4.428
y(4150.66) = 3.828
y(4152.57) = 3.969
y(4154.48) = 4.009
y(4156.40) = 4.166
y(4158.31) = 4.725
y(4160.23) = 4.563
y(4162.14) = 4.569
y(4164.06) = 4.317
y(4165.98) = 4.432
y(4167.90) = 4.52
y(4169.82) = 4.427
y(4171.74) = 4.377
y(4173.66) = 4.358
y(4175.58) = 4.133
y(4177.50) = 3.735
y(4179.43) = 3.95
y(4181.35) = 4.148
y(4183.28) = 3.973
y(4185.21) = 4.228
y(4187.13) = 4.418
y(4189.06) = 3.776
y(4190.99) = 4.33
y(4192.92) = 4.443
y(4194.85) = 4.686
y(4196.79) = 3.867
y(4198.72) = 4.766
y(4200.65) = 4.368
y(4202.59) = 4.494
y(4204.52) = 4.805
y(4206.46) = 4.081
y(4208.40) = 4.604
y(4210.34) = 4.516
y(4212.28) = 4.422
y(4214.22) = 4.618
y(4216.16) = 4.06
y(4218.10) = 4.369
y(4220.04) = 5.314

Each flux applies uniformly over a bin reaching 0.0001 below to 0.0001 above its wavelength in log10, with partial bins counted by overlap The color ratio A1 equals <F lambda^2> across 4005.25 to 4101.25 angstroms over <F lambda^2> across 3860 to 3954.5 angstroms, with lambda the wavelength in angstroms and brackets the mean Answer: 1.29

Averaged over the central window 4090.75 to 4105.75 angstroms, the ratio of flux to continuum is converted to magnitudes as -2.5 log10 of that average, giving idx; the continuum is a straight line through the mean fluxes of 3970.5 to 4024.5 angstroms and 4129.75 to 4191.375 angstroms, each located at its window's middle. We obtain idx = 0.09 mag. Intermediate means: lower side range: 4.02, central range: 3.84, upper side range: 4.25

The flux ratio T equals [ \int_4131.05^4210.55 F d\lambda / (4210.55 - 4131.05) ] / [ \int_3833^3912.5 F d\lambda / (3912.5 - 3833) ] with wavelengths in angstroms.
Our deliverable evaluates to 1.3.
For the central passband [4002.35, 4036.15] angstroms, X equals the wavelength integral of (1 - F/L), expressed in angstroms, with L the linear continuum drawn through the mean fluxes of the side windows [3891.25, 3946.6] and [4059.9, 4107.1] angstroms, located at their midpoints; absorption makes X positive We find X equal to -4.9 angstroms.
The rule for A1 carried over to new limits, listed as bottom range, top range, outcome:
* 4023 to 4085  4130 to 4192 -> 1.05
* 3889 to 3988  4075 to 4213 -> 1.36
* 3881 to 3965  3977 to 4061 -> 1.30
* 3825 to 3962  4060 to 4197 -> 1.37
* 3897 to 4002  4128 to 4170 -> 1.35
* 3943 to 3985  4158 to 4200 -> 1.45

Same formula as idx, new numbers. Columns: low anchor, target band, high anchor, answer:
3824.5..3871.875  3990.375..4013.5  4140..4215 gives -0.111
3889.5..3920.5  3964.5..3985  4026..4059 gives 0.298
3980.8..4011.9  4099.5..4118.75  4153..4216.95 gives 0.091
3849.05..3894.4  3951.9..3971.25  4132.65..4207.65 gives 0.205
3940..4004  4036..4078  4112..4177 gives -0.076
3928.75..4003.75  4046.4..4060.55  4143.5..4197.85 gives -0.118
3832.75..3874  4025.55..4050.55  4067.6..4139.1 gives -0.117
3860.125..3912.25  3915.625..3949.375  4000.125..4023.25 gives 0.132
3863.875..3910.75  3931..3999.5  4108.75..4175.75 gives 0.105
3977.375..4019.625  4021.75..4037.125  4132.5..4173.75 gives -0.058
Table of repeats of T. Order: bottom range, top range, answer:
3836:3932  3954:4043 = 1.12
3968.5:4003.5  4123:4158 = 1.15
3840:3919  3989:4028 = 1.21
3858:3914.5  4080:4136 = 1.14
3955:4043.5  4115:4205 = 1.09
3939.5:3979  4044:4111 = 1.24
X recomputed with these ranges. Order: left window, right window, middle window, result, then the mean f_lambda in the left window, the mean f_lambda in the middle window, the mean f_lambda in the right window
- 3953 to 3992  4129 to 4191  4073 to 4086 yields -0.2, 3.37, 3.95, 4.25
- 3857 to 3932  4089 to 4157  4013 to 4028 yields -2.7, 3.58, 4.58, 4.11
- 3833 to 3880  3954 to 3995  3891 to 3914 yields -1.1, 3.45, 3.59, 3.4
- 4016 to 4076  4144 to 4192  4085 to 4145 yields 2.2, 4.32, 4.11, 4.23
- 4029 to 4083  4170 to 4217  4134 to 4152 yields 0.0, 4.21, 4.26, 4.3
